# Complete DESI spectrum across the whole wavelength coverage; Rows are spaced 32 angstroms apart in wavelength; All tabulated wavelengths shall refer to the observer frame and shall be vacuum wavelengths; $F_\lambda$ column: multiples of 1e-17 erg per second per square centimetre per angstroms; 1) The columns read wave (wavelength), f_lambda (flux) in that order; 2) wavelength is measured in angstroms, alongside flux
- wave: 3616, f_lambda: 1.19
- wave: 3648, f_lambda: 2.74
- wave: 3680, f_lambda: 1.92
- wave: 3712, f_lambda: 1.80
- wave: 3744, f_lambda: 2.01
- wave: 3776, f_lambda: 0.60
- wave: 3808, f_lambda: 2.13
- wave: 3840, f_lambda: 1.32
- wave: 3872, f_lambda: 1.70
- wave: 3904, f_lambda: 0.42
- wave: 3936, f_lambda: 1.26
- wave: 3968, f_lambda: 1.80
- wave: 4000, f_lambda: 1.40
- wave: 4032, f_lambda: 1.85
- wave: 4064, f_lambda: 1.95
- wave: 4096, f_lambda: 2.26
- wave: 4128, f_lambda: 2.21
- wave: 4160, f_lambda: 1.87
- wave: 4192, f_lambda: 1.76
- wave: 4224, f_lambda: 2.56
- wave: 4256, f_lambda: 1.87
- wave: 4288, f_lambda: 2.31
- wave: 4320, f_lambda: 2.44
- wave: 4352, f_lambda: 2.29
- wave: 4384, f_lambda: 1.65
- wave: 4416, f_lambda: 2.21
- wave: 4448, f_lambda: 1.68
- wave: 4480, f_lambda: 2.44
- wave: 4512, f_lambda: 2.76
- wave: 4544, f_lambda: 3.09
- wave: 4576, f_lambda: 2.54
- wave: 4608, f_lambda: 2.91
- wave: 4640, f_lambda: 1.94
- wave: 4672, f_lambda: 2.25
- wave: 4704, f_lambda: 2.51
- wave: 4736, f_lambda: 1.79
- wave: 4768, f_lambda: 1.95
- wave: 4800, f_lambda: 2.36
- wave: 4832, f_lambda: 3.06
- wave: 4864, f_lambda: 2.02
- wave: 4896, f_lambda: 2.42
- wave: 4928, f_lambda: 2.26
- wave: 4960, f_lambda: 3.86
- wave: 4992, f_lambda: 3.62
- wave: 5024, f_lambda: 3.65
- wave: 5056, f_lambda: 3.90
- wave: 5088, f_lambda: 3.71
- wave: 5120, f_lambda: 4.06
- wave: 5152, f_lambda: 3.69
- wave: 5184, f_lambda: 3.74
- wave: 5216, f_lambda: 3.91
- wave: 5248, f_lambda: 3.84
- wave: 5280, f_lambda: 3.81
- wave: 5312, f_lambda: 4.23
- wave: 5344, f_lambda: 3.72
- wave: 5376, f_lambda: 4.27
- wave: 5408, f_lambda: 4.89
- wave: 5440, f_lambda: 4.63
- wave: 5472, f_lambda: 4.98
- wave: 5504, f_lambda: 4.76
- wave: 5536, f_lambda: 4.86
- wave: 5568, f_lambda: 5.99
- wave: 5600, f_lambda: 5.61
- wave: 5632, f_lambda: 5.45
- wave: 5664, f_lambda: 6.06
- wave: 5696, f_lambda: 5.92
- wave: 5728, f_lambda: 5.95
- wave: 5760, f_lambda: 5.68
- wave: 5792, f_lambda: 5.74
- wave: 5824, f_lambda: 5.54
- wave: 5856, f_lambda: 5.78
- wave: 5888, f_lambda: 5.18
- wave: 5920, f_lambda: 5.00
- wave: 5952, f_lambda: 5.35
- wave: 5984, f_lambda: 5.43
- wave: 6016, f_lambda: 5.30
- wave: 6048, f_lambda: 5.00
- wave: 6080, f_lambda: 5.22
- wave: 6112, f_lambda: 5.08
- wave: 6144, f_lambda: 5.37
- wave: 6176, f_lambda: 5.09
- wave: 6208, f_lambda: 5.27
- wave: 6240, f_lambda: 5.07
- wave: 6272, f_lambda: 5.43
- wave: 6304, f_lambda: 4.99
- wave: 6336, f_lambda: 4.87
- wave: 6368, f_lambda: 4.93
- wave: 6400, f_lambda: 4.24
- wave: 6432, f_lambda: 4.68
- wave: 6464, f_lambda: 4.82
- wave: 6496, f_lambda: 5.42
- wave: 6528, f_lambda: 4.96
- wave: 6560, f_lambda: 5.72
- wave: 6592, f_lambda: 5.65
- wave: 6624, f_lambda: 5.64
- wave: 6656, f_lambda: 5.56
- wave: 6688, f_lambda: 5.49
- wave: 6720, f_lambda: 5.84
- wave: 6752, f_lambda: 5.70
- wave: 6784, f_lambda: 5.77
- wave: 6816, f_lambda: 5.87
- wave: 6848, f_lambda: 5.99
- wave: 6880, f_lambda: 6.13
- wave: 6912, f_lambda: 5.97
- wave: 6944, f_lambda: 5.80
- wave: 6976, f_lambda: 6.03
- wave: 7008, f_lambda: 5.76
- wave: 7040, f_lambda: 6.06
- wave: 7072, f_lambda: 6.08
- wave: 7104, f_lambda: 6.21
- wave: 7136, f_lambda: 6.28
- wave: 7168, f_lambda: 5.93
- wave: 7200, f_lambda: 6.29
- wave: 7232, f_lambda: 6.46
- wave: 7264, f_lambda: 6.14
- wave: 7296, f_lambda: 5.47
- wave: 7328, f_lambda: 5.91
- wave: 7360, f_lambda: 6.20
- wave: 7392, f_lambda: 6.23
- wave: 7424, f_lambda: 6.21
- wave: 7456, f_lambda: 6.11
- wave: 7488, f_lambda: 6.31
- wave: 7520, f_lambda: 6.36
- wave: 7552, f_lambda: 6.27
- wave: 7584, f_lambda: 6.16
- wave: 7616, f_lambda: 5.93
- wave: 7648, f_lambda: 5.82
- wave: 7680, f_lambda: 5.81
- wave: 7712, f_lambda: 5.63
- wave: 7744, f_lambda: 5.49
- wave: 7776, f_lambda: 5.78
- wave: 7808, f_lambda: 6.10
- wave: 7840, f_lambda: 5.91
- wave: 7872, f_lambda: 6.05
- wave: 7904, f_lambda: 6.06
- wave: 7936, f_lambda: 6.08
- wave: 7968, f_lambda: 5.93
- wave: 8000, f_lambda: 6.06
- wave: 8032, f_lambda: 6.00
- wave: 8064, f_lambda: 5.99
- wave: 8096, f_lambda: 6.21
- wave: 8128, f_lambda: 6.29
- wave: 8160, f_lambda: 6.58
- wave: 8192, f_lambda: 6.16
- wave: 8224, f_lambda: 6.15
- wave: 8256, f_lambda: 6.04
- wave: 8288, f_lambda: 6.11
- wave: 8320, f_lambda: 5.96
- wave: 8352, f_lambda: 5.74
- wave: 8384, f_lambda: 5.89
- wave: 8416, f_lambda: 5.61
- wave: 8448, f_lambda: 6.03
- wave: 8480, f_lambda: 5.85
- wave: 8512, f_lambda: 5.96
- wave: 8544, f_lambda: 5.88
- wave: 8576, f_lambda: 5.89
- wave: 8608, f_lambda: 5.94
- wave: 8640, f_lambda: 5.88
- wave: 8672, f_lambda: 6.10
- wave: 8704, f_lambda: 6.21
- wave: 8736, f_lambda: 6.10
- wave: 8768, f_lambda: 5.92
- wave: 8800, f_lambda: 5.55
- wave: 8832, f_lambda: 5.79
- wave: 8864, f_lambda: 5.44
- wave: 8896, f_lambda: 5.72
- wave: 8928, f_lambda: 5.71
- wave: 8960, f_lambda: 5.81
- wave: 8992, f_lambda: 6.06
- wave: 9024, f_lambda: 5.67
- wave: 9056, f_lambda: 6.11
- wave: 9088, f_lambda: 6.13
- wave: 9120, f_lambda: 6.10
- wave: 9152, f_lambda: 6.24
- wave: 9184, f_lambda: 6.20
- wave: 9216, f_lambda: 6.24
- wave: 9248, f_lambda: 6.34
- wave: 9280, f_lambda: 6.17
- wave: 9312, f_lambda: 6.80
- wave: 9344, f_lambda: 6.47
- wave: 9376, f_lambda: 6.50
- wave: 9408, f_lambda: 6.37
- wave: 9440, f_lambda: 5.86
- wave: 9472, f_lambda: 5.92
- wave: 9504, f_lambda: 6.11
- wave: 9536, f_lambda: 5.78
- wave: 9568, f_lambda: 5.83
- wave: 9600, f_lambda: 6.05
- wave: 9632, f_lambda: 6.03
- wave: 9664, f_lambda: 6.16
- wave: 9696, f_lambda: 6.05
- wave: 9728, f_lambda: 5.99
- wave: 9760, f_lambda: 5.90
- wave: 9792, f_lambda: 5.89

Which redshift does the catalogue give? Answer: 0.239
